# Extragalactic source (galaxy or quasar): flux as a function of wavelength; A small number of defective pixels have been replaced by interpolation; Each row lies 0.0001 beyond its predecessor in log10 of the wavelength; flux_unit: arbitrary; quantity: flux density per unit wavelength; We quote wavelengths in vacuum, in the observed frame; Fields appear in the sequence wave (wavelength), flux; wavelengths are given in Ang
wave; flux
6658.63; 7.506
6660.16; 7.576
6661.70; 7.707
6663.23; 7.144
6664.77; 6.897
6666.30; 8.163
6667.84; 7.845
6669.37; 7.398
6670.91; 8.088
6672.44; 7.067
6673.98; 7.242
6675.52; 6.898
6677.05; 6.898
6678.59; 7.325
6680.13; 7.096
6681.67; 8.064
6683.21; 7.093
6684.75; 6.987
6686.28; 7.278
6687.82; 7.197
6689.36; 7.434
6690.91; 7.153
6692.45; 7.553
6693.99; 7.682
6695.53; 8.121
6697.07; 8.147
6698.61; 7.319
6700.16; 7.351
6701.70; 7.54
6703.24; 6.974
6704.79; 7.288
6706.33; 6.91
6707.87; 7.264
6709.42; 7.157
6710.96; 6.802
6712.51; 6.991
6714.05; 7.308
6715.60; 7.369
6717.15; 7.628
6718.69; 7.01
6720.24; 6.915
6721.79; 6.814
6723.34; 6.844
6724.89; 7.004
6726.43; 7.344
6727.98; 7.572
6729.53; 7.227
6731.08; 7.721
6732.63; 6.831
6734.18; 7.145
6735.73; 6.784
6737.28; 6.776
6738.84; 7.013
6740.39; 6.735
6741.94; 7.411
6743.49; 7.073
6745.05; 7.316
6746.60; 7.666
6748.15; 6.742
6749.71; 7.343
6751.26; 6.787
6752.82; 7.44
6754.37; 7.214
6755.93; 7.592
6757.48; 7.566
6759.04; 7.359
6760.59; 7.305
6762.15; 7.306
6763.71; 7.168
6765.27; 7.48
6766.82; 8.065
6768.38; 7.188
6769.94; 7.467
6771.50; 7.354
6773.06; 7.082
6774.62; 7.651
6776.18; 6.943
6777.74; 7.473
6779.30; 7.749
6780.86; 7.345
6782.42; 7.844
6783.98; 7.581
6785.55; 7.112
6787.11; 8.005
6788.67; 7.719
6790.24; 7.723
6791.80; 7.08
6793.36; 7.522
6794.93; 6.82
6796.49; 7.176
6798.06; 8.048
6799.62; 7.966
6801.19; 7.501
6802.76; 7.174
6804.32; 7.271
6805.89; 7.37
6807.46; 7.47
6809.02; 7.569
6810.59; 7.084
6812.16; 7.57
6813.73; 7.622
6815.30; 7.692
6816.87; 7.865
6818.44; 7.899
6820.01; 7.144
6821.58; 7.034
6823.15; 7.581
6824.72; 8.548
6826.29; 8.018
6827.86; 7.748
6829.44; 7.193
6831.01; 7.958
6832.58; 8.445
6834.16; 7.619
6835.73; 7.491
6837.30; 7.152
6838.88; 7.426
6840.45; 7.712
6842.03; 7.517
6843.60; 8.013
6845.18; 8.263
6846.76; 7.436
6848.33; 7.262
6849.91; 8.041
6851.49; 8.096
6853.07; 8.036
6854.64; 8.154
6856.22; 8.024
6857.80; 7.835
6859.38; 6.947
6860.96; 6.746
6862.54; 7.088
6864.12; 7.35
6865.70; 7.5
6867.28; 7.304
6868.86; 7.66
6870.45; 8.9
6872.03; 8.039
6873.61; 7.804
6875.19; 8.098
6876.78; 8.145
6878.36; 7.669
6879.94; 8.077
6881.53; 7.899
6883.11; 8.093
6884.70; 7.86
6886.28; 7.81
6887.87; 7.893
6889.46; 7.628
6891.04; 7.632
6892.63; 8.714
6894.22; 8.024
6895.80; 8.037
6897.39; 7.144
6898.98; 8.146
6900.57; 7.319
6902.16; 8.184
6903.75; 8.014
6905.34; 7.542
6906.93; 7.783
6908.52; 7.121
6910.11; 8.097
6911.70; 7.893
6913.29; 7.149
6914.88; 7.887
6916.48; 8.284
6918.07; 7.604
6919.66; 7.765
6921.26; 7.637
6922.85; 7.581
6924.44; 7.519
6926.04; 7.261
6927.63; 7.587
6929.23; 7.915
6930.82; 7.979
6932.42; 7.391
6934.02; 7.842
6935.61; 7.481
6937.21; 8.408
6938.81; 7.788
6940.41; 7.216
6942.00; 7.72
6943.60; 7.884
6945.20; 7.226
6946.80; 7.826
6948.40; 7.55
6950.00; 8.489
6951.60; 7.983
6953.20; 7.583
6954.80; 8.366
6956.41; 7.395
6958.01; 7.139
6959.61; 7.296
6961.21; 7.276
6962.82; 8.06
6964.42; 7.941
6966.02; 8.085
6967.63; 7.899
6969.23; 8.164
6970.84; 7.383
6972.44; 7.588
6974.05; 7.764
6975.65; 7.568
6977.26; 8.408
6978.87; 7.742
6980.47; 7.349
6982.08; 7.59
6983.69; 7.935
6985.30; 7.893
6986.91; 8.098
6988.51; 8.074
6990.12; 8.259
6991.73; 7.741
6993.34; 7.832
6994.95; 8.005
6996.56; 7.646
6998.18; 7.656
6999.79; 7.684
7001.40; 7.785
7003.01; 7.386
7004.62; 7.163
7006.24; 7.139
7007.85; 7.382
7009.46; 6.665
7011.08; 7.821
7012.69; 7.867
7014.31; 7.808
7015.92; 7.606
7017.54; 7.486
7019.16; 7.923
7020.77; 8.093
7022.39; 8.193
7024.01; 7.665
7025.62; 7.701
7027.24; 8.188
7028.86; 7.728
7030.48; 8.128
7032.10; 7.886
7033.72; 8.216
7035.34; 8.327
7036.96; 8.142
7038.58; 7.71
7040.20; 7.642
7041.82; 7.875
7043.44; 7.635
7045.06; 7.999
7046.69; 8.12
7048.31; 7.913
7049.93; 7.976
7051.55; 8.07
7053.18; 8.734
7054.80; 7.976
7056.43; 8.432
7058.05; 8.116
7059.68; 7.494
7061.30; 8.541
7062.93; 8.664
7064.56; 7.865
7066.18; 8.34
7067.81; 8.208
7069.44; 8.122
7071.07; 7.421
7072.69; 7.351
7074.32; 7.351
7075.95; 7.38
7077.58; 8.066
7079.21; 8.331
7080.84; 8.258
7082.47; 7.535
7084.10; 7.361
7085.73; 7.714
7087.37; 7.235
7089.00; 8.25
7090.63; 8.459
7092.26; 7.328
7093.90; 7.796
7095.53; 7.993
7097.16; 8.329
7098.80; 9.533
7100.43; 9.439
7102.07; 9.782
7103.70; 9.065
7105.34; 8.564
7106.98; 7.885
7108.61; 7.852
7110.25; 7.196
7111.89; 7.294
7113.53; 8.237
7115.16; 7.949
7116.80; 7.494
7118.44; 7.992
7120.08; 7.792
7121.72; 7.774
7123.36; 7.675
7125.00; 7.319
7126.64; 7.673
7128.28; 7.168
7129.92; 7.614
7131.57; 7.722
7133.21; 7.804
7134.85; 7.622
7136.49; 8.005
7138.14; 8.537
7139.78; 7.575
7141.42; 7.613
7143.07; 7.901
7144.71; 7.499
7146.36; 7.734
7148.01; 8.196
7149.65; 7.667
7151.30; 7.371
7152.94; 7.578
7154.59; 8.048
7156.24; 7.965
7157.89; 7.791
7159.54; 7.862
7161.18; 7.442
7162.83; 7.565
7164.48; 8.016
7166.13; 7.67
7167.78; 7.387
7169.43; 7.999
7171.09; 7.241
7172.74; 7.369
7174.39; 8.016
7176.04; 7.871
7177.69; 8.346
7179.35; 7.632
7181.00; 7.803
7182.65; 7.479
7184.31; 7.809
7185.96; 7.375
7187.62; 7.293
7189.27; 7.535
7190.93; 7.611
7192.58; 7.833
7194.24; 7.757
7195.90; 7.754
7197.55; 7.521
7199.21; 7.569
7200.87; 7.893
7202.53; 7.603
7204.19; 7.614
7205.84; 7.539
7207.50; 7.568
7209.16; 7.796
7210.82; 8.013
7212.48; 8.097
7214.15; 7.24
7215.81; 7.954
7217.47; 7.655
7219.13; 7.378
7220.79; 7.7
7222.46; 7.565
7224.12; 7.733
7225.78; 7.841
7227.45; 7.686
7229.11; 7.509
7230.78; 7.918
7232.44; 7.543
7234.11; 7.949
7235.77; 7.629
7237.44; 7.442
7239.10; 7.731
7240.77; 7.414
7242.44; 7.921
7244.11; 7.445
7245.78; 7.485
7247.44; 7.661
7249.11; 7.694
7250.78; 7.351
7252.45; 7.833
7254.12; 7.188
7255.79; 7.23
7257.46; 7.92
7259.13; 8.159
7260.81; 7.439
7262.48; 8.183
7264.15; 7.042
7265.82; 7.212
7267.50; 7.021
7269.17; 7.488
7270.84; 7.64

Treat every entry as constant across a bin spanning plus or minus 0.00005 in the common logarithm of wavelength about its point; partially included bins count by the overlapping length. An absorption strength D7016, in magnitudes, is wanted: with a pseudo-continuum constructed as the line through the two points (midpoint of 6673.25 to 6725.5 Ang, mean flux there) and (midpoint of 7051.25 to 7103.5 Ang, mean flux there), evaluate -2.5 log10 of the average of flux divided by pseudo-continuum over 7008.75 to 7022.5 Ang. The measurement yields 0.04 mag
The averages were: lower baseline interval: 7.25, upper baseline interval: 8.12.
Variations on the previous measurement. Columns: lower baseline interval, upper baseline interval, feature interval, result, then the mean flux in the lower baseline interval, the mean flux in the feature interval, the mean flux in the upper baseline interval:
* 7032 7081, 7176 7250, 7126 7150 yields 0.01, 8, 7.76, 7.67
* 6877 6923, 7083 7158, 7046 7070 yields -0.04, 7.82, 8.17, 7.92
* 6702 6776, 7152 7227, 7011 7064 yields -0.06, 7.21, 7.99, 7.7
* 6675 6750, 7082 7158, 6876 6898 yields -0.05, 7.23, 7.91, 7.92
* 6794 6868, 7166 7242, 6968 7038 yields -0.02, 7.59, 7.78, 7.67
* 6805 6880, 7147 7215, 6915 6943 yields 0.00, 7.69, 7.71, 7.7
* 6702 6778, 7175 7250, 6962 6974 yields -0.06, 7.21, 7.86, 7.68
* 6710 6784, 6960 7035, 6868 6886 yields -0.07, 7.25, 8.01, 7.77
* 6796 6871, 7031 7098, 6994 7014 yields 0.05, 7.63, 7.52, 7.96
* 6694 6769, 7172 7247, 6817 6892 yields -0.05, 7.25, 7.74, 7.68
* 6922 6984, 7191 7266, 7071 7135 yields -0.03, 7.72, 7.92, 7.65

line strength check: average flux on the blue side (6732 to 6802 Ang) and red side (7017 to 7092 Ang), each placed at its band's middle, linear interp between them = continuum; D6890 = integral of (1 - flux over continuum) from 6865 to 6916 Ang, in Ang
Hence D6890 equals -1.6 Ang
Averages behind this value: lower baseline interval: 7.34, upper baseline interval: 7.95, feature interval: 7.85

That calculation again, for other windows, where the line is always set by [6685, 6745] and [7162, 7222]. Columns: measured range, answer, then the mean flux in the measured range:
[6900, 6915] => -0.6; 7.7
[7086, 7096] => -0.3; 7.83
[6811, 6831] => -0.9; 7.66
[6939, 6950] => -0.3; 7.65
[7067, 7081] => -0.5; 7.81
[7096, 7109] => -2.1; 8.82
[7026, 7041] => -0.9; 7.99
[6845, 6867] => -0.7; 7.6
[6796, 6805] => -0.3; 7.54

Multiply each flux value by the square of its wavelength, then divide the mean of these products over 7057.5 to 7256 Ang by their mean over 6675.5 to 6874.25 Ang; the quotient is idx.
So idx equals 1.17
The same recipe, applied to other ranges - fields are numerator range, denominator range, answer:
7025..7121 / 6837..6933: 1.09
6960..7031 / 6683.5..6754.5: 1.16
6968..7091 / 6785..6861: 1.09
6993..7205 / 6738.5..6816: 1.16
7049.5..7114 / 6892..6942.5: 1.09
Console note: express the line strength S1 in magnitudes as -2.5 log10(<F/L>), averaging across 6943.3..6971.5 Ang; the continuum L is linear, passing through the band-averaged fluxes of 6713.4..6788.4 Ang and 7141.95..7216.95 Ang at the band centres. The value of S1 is -0.04 mag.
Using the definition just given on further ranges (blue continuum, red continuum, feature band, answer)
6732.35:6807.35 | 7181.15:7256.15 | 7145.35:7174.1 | -0.02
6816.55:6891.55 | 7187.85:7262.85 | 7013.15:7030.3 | -0.02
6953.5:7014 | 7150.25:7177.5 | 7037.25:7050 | -0.02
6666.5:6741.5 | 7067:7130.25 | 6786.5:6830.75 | -0.02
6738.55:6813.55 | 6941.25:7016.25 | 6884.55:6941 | -0.02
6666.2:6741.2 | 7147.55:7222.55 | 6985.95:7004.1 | -0.04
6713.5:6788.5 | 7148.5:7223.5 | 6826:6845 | -0.05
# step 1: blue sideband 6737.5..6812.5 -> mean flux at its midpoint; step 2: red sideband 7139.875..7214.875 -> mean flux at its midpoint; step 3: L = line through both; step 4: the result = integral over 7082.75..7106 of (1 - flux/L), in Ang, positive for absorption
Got -2.11 Ang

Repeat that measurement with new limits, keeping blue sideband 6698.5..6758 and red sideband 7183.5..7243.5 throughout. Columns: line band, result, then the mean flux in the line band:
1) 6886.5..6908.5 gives -1.44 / 7.82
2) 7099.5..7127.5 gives -1.85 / 8.06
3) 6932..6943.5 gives -0.51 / 7.72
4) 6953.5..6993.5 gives -1.99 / 7.79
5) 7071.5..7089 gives -0.35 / 7.68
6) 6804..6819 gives -0.60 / 7.54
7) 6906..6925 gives -0.86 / 7.7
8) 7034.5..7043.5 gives -0.51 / 7.91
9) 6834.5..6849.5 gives -0.64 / 7.6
